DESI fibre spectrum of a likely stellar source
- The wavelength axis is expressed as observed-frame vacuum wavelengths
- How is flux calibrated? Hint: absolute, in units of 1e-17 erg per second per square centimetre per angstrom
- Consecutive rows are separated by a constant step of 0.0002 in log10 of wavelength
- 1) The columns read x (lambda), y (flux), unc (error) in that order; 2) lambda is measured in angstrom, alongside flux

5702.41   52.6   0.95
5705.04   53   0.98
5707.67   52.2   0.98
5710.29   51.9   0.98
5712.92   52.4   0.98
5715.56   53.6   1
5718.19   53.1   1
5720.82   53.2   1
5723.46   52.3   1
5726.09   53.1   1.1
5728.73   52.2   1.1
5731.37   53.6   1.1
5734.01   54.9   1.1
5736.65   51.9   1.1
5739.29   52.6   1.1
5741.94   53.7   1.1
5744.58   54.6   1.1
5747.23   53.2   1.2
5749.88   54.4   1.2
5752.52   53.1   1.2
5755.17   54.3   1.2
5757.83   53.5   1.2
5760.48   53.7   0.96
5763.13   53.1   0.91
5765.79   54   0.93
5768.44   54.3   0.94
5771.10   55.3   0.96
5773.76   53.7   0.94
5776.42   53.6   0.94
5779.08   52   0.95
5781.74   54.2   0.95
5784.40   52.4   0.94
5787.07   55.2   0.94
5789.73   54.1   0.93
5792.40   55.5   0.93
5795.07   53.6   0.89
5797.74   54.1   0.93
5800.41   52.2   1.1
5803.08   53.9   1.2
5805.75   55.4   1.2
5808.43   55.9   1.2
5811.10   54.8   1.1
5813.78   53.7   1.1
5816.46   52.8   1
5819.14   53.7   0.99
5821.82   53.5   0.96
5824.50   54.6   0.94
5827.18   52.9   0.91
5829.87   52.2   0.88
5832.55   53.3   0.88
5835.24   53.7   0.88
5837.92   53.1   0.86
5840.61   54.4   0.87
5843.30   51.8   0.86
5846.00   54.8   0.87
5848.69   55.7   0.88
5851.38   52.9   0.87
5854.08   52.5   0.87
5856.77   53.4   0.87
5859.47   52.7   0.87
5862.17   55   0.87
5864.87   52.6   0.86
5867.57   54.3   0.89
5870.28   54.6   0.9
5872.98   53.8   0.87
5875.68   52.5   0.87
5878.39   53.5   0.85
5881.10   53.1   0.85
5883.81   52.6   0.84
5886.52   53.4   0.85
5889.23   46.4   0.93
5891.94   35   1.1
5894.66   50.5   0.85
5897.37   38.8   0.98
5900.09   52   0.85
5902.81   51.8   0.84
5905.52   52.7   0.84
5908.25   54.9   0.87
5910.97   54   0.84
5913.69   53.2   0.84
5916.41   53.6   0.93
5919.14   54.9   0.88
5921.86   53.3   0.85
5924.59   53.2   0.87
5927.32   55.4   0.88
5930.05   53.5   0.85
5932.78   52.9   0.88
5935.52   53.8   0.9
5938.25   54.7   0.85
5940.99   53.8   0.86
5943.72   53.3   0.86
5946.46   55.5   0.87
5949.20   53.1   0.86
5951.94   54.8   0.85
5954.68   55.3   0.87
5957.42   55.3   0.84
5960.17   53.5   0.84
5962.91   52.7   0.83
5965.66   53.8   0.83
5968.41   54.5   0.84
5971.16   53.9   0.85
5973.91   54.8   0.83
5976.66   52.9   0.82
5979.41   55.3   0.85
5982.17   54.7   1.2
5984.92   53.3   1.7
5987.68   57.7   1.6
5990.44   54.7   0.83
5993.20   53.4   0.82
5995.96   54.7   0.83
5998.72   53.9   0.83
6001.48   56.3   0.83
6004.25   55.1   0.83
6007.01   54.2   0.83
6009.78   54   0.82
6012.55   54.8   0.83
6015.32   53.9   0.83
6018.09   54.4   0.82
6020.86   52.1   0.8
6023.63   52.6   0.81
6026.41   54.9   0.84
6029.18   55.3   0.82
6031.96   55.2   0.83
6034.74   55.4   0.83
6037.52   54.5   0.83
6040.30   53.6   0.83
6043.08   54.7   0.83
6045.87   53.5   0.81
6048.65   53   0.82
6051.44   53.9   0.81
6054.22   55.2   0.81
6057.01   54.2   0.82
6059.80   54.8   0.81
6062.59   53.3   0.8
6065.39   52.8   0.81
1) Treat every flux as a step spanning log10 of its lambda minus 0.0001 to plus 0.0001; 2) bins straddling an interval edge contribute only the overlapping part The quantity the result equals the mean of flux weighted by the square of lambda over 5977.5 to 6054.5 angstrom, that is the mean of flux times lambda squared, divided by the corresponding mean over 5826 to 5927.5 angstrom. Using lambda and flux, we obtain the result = 1.1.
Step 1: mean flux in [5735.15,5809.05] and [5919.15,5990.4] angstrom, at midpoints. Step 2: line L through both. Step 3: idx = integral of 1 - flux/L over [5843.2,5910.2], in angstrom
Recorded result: 3.0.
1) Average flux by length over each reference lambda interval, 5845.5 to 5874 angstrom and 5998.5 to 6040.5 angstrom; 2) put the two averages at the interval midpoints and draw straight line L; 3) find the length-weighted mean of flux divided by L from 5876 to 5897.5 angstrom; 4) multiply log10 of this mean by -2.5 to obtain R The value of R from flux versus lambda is 0.11 mag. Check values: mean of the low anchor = 53.8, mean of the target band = 48.6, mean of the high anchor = 54.4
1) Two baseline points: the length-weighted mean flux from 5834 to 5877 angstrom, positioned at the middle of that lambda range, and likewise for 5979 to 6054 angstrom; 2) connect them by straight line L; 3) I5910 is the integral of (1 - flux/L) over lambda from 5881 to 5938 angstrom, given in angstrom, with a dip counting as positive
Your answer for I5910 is 2.6 angstrom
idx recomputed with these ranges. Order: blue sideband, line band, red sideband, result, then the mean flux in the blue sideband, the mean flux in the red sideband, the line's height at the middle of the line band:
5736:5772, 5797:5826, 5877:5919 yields -0.9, 53.7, 50.5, 52.4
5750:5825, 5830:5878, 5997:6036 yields 0.5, 53.9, 54.4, 54.1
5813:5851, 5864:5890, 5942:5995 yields 0.5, 53.6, 54.3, 53.8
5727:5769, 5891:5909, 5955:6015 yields 2.0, 53.5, 54.5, 54.1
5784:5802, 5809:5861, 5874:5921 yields -0.8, 53.9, 50.8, 52.7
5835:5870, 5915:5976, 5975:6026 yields 0.0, 53.6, 54.3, 54.1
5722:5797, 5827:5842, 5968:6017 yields 0.2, 53.6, 54.6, 53.9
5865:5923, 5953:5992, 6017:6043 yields -1.0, 51.4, 54.3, 53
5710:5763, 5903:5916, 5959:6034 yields 0.1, 53.3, 54.3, 54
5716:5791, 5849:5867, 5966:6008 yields 0.2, 53.6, 54.6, 54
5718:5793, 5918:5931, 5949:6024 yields 0.0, 53.6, 54.3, 54.1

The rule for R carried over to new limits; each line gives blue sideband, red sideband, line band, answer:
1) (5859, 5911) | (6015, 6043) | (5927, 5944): -0.034 mag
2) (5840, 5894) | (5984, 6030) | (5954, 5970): -0.008 mag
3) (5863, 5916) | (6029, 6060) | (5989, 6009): -0.024 mag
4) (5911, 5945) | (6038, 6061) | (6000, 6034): -0.007 mag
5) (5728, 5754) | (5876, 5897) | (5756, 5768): -0.017 mag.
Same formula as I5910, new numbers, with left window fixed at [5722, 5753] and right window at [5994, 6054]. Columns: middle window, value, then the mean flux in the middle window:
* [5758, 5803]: -0.3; 53.8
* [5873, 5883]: 0.1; 53.1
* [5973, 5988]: -0.1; 54.6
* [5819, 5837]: 0.1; 53.4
